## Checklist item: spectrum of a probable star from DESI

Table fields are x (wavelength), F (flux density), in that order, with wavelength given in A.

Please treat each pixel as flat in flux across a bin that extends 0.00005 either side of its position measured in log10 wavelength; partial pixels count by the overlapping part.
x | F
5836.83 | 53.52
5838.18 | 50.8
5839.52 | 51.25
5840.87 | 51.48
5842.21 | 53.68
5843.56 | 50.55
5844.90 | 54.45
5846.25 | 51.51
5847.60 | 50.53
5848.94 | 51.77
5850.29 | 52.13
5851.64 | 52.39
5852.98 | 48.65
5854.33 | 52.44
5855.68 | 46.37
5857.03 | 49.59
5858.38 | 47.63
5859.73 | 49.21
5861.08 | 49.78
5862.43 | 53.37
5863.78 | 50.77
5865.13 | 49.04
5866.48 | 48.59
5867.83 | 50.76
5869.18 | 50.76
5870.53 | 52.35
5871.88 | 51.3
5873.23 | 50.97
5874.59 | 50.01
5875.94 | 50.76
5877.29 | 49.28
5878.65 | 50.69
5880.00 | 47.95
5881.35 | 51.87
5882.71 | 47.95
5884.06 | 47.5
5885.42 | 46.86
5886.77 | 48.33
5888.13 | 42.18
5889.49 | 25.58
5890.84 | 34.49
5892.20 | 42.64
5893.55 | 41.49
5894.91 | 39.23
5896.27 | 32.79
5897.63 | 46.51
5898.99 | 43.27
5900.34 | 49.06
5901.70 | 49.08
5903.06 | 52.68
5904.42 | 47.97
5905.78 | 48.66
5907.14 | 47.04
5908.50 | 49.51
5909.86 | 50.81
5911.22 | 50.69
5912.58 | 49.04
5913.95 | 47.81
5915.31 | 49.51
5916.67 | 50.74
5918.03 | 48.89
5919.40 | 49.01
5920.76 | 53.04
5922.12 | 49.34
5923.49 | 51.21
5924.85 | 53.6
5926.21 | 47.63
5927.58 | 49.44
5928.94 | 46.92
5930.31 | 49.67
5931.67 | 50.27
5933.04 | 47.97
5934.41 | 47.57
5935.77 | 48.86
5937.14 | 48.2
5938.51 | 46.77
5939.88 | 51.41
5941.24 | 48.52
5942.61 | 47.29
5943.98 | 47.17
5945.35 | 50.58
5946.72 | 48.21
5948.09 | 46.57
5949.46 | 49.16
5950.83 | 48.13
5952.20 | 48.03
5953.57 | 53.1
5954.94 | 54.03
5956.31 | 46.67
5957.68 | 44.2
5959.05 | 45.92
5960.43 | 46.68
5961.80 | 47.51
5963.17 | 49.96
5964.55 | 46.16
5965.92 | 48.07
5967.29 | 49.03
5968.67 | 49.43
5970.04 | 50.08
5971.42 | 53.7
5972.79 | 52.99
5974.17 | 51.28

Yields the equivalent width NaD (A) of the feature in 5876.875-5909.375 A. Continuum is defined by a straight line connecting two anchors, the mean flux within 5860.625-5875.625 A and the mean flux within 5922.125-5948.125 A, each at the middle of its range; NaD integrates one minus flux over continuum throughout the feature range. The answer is 3.2 A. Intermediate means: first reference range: 50.7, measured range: 45.1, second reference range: 48.9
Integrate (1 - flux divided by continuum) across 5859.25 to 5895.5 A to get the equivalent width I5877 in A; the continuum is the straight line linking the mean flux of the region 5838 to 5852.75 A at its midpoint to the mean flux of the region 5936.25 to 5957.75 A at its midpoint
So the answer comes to 2.6 A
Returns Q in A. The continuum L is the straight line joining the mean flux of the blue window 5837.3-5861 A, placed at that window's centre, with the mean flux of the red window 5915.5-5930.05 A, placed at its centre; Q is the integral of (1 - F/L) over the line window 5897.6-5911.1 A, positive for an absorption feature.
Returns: 0.4 A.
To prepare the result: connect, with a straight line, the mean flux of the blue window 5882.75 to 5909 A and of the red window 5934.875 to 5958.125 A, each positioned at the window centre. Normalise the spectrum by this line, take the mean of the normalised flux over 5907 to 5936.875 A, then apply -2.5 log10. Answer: -0.07 mag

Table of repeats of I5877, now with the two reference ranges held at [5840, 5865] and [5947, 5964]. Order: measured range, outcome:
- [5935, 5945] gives 0.06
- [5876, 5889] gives 0.58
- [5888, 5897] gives 2.38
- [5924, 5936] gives -0.05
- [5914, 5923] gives -0.13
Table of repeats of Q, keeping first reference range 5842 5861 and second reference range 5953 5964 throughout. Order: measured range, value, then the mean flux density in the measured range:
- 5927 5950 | 0.16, 48.5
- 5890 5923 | 1.84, 46.7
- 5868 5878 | -0.11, 50.8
